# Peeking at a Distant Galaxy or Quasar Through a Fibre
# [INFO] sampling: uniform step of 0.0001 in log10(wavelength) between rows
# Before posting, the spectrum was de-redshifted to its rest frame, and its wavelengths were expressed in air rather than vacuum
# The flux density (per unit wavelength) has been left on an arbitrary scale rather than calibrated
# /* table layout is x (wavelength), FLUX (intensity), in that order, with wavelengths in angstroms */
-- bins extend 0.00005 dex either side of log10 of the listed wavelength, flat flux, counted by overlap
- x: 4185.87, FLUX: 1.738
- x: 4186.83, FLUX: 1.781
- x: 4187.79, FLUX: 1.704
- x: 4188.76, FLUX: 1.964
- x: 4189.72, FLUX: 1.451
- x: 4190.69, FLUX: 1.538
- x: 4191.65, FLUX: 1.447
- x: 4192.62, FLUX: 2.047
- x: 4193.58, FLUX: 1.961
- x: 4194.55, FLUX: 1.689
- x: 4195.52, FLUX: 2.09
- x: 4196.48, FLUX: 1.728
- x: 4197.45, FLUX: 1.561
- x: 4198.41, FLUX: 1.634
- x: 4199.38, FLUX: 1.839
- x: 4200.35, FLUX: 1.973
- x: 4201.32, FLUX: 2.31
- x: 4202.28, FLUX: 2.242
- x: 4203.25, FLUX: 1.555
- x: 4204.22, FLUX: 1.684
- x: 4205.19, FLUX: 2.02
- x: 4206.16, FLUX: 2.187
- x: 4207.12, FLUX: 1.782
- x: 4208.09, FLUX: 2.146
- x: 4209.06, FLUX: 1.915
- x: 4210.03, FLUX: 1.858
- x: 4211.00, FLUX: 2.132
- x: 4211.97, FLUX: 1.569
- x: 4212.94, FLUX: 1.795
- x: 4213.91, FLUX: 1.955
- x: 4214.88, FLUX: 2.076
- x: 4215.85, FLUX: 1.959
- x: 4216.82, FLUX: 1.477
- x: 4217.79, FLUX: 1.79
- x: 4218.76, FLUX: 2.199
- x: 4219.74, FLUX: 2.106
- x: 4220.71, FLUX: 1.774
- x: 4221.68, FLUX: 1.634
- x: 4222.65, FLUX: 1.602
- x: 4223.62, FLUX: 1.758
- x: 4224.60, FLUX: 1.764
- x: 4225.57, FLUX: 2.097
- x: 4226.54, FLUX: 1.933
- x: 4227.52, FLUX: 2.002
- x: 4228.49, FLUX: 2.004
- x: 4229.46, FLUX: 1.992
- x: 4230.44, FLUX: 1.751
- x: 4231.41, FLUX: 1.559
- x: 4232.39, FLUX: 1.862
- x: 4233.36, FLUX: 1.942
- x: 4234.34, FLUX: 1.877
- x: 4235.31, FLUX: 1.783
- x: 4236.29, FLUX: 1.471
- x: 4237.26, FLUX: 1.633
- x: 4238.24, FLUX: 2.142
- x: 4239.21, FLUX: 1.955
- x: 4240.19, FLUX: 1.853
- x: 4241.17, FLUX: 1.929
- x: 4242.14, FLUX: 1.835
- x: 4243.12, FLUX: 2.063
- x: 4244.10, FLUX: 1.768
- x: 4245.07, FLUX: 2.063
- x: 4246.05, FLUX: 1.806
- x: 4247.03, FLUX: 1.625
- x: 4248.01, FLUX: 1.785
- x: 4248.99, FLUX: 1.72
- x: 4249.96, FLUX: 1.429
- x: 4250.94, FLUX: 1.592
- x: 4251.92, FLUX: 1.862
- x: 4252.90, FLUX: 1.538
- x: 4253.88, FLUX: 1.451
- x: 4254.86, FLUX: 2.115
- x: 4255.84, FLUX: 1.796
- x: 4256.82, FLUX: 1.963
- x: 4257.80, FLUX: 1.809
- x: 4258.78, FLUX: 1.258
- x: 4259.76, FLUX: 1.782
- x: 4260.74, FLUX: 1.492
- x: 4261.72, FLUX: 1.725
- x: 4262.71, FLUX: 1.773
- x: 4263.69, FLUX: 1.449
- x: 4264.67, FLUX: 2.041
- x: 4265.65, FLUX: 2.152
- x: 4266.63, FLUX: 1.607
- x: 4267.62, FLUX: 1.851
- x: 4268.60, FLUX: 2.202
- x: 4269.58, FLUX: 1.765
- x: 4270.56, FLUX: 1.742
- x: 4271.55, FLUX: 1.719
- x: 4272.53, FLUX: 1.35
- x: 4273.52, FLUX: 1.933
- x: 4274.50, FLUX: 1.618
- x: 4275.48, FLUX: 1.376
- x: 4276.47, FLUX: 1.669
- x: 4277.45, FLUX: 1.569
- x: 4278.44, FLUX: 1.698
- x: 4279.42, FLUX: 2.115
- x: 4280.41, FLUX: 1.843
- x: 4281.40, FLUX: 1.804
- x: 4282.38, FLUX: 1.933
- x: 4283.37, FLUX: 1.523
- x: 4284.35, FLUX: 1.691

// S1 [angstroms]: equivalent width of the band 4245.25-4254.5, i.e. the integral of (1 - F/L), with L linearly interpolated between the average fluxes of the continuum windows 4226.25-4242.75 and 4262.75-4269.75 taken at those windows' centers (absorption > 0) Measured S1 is 1.0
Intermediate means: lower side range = 1.85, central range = 1.67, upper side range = 1.87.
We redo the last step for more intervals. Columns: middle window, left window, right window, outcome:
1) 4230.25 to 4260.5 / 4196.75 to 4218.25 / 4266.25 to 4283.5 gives 0.6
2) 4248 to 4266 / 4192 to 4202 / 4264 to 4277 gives 0.7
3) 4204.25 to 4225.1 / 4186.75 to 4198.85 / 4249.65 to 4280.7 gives -1.7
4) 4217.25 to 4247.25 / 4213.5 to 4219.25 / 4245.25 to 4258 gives -0.5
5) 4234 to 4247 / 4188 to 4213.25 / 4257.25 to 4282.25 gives -0.5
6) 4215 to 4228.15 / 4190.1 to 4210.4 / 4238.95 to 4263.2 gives -0.3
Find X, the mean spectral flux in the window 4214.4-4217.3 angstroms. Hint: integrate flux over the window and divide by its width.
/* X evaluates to 1.84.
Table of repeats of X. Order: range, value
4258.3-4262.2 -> 1.57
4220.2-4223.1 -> 1.68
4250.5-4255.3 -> 1.71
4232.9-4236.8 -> 1.77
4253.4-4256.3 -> 1.79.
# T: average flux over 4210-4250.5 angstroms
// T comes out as 1.84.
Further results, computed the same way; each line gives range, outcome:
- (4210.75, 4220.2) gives 1.9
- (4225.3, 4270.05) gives 1.81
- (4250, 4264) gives 1.68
